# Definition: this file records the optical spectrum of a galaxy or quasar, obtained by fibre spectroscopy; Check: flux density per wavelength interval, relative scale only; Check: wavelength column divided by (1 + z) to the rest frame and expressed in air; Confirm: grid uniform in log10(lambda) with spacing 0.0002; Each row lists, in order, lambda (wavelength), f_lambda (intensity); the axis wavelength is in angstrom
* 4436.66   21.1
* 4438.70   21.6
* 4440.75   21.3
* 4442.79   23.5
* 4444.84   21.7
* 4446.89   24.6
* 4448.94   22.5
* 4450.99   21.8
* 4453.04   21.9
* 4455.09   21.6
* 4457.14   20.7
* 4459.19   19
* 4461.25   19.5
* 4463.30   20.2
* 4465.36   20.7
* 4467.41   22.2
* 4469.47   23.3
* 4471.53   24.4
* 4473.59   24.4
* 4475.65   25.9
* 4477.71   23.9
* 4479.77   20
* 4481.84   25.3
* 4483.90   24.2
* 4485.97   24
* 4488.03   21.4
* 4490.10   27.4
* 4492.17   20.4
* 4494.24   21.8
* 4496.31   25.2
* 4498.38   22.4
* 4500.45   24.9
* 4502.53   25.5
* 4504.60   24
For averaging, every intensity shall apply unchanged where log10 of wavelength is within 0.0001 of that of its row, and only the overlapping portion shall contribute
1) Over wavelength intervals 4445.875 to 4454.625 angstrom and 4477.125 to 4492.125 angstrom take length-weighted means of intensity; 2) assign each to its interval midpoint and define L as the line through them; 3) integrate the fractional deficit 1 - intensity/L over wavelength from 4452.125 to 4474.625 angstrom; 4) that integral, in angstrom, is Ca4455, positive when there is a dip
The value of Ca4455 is 1.3 angstrom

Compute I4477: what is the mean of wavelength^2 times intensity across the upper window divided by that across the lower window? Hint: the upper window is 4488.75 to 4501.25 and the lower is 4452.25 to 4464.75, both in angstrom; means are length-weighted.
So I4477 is 1.17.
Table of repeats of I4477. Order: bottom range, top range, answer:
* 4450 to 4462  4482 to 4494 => 1.15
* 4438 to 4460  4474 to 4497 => 1.10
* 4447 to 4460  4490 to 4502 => 1.11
